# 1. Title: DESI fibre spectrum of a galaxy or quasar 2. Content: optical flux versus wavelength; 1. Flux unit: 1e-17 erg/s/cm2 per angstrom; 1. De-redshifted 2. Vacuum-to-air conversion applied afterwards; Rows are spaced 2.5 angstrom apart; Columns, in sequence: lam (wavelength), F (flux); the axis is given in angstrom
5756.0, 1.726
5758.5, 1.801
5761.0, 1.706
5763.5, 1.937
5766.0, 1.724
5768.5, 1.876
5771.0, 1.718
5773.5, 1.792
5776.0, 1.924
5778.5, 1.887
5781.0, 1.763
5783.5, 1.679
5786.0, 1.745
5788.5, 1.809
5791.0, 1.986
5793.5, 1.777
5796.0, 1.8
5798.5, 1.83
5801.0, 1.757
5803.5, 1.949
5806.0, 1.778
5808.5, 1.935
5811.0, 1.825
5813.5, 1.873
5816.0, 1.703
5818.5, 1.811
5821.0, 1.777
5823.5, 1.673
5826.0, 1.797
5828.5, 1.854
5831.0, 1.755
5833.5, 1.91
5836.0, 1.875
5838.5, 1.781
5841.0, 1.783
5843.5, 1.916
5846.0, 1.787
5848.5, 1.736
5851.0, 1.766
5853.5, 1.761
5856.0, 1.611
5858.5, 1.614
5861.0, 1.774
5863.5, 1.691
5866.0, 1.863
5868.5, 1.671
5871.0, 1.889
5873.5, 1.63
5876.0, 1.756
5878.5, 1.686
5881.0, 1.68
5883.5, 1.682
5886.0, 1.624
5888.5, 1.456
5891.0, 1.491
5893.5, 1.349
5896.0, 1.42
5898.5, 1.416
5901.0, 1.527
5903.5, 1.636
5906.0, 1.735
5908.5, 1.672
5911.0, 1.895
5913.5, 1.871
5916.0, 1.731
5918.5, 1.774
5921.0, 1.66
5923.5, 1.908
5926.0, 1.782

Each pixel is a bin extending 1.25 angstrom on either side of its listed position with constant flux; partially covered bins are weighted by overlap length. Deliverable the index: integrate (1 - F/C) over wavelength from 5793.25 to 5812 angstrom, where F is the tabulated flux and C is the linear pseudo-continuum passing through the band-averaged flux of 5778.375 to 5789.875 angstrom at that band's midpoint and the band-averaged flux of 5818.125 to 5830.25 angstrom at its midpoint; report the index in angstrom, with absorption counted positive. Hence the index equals -0.6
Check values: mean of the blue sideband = 1.77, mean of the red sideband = 1.78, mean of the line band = 1.83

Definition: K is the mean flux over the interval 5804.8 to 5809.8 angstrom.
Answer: 1.86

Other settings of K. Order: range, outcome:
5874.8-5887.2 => 1.69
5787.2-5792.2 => 1.9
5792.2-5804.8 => 1.82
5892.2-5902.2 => 1.43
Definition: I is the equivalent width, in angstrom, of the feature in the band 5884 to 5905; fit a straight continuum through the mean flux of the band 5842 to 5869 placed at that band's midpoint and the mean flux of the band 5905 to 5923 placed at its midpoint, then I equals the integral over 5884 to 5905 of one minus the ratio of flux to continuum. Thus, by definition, 3.1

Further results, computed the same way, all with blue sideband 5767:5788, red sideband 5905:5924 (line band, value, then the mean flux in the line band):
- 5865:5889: 1.12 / 1.7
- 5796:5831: -0.35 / 1.81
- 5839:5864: 0.55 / 1.75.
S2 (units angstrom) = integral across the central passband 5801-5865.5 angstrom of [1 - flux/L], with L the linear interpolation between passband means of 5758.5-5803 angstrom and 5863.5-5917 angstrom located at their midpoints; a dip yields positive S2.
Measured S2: -2.1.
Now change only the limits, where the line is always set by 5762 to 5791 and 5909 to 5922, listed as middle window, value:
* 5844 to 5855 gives 0.16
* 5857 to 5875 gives 0.61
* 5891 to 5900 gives 1.89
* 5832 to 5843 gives -0.26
